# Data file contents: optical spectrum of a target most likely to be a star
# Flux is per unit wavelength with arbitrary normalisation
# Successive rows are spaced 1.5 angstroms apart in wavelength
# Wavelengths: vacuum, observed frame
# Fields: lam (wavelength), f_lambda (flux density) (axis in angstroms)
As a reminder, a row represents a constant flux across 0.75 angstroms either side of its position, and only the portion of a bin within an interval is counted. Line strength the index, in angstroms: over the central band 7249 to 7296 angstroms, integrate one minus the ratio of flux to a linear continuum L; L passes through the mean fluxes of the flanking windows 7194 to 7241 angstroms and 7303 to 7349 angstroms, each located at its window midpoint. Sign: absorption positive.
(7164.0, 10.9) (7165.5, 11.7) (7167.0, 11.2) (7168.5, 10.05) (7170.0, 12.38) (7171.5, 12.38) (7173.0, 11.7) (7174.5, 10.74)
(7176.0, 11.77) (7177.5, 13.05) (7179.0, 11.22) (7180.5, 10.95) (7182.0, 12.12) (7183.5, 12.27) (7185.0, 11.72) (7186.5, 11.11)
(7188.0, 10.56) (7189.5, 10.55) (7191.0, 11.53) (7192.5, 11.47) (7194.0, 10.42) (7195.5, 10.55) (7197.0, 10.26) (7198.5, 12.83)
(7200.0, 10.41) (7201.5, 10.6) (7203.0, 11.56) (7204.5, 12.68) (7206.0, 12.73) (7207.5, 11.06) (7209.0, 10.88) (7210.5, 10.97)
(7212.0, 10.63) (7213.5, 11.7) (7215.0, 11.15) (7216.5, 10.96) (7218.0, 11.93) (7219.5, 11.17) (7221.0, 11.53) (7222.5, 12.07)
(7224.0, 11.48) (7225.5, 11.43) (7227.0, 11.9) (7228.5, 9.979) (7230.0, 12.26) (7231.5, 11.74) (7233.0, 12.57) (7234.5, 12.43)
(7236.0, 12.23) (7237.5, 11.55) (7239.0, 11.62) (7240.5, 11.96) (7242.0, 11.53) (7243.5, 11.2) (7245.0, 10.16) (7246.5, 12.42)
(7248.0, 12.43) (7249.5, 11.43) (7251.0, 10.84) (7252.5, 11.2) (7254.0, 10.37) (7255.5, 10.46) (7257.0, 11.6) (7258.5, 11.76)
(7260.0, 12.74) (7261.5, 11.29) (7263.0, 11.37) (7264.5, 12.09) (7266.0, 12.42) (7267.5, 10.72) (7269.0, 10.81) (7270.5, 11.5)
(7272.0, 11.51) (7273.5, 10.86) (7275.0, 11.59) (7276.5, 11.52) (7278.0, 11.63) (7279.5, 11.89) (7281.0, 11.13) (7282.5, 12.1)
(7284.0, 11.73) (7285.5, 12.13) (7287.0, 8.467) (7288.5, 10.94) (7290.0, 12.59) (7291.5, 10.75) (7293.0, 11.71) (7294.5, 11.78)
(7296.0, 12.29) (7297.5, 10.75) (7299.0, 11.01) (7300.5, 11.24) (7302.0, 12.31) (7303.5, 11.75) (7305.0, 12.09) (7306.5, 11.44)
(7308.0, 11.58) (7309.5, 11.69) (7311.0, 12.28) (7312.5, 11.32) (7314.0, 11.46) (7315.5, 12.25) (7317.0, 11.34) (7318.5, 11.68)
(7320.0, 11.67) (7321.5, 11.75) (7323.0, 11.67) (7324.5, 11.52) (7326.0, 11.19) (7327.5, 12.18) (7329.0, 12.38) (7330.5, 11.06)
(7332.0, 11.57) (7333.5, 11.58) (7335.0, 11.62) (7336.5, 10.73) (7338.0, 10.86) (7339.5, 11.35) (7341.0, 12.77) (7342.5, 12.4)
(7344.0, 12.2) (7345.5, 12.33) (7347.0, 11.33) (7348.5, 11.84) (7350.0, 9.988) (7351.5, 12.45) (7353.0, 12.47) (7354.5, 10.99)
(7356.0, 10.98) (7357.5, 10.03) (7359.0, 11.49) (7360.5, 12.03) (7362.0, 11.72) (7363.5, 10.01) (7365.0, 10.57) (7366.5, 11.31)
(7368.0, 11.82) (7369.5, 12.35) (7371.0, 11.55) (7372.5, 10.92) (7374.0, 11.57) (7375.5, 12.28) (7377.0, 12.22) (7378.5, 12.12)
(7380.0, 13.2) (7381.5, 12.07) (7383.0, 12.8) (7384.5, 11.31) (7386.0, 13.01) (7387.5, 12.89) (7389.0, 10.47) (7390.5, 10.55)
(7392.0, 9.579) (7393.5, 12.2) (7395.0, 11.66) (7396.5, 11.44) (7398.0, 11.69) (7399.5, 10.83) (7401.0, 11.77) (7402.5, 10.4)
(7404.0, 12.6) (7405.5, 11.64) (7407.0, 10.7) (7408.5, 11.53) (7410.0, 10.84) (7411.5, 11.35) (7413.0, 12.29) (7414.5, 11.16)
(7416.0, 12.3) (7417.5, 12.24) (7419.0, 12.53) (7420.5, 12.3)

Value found 0.8 angstroms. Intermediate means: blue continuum 11.5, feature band 11.4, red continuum 11.7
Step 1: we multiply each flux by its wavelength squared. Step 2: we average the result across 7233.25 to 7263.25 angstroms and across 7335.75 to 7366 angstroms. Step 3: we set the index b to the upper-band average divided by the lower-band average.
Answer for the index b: 1.0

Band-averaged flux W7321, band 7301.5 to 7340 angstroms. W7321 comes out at 11.6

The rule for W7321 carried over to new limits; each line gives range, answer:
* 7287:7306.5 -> 11.5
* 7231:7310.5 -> 11.5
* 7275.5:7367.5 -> 11.5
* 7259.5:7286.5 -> 11.6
